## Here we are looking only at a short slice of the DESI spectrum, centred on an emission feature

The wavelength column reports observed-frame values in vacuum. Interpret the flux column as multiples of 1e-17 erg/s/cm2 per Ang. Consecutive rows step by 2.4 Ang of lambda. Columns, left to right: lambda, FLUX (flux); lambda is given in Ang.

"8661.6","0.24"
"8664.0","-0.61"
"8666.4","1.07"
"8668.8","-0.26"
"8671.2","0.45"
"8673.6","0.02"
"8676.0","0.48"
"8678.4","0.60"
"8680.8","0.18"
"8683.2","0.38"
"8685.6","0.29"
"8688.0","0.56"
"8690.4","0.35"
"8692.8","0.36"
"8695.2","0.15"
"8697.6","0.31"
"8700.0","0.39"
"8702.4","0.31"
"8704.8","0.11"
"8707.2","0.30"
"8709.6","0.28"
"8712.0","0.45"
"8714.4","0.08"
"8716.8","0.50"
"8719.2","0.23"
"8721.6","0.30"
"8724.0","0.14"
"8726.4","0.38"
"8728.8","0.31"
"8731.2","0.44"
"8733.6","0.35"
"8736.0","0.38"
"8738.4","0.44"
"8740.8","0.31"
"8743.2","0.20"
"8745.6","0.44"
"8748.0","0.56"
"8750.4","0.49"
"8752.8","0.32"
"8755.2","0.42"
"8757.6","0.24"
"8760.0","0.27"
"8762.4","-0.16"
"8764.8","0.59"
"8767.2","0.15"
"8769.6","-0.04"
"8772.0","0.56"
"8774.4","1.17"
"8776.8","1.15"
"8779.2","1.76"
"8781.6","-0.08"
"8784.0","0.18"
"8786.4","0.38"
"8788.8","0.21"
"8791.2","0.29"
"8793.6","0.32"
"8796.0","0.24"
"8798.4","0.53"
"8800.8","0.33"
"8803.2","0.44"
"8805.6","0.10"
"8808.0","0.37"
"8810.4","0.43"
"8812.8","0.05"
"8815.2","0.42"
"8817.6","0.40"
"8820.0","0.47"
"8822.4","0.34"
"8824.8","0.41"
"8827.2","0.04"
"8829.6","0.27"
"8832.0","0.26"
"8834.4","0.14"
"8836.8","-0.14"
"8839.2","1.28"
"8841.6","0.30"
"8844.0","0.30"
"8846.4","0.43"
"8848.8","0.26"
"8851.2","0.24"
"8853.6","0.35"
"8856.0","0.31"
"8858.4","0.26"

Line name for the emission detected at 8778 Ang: H-beta 4861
